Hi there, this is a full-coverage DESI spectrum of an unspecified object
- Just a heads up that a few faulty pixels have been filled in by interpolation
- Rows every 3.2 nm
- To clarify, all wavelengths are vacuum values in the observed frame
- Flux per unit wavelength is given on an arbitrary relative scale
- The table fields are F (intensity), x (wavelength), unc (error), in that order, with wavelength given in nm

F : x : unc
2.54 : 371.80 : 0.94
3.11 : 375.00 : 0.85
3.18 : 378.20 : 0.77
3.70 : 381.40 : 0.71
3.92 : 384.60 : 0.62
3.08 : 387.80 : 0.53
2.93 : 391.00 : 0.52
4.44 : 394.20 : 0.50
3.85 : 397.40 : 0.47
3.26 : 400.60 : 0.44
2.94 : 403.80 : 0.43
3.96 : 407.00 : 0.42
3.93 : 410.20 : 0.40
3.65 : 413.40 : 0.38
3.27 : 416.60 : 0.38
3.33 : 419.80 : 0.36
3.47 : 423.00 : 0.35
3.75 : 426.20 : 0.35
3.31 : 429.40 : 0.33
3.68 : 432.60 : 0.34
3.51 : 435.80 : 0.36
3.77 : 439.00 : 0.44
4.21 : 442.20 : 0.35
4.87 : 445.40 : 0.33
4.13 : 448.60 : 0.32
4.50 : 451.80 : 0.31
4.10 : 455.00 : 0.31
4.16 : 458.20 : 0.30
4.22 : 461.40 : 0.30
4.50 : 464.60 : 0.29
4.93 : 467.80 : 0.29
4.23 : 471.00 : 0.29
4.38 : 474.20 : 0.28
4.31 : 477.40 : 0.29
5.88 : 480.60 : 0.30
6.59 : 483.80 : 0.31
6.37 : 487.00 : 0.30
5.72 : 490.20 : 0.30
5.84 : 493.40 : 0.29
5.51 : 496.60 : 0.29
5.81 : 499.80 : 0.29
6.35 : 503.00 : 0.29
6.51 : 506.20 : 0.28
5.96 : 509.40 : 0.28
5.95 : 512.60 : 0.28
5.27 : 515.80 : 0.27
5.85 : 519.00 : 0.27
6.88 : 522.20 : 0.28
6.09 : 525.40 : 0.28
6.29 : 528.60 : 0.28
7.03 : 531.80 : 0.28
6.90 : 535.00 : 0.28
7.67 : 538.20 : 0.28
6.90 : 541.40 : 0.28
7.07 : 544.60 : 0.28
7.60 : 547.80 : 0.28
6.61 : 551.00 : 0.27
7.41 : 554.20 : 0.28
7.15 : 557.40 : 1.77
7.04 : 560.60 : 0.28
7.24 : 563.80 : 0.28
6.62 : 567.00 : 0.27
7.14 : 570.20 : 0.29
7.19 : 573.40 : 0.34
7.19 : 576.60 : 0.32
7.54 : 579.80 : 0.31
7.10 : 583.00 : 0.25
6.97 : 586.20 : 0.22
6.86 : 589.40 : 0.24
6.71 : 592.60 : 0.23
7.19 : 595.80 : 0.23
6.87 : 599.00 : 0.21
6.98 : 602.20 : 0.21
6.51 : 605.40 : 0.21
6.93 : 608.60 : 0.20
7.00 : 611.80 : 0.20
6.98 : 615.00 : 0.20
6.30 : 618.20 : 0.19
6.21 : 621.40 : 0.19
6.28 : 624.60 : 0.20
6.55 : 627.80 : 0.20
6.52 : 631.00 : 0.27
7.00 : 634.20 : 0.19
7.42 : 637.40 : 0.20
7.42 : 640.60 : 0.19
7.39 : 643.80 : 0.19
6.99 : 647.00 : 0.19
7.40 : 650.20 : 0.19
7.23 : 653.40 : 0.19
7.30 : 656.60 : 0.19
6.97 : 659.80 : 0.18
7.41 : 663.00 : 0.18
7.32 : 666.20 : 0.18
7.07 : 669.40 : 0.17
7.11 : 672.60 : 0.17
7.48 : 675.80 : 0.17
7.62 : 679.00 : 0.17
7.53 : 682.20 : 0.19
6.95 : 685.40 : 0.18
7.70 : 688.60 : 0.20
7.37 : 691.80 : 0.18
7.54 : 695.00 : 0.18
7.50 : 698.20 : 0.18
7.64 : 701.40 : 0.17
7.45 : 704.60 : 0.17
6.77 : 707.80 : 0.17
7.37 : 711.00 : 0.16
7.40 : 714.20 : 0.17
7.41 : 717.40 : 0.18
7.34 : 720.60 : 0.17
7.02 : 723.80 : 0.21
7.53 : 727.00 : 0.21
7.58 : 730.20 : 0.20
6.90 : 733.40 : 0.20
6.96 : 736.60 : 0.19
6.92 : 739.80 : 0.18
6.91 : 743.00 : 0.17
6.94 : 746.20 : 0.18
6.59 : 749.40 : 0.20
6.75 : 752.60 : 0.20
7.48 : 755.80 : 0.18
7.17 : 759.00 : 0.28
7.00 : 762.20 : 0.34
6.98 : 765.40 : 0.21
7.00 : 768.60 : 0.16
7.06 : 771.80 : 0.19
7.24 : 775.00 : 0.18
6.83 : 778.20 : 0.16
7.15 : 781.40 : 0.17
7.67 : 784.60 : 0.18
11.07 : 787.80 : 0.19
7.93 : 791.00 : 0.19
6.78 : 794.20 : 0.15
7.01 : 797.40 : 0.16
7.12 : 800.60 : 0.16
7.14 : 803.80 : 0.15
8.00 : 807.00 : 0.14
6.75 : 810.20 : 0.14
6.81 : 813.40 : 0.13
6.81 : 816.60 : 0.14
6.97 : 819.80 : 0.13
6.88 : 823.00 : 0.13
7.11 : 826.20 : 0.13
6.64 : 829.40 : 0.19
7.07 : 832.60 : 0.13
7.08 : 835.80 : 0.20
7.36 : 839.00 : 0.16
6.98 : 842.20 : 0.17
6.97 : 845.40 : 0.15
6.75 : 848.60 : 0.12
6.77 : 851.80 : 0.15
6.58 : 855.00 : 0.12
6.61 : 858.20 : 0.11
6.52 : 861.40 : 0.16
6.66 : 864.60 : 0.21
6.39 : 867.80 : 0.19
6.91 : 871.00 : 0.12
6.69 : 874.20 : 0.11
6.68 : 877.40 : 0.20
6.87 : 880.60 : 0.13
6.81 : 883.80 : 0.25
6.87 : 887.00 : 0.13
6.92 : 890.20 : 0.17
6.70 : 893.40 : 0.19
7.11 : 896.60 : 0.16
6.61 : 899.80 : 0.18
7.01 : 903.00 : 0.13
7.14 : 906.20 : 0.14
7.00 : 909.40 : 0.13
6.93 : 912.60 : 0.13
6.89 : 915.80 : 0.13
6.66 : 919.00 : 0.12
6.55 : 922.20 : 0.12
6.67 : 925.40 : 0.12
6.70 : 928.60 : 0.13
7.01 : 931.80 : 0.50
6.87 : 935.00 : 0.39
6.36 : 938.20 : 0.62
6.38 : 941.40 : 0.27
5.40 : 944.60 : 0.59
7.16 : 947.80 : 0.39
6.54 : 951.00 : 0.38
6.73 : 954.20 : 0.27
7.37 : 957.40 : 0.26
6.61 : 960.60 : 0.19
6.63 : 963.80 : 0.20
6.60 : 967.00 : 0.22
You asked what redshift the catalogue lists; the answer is 0.199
